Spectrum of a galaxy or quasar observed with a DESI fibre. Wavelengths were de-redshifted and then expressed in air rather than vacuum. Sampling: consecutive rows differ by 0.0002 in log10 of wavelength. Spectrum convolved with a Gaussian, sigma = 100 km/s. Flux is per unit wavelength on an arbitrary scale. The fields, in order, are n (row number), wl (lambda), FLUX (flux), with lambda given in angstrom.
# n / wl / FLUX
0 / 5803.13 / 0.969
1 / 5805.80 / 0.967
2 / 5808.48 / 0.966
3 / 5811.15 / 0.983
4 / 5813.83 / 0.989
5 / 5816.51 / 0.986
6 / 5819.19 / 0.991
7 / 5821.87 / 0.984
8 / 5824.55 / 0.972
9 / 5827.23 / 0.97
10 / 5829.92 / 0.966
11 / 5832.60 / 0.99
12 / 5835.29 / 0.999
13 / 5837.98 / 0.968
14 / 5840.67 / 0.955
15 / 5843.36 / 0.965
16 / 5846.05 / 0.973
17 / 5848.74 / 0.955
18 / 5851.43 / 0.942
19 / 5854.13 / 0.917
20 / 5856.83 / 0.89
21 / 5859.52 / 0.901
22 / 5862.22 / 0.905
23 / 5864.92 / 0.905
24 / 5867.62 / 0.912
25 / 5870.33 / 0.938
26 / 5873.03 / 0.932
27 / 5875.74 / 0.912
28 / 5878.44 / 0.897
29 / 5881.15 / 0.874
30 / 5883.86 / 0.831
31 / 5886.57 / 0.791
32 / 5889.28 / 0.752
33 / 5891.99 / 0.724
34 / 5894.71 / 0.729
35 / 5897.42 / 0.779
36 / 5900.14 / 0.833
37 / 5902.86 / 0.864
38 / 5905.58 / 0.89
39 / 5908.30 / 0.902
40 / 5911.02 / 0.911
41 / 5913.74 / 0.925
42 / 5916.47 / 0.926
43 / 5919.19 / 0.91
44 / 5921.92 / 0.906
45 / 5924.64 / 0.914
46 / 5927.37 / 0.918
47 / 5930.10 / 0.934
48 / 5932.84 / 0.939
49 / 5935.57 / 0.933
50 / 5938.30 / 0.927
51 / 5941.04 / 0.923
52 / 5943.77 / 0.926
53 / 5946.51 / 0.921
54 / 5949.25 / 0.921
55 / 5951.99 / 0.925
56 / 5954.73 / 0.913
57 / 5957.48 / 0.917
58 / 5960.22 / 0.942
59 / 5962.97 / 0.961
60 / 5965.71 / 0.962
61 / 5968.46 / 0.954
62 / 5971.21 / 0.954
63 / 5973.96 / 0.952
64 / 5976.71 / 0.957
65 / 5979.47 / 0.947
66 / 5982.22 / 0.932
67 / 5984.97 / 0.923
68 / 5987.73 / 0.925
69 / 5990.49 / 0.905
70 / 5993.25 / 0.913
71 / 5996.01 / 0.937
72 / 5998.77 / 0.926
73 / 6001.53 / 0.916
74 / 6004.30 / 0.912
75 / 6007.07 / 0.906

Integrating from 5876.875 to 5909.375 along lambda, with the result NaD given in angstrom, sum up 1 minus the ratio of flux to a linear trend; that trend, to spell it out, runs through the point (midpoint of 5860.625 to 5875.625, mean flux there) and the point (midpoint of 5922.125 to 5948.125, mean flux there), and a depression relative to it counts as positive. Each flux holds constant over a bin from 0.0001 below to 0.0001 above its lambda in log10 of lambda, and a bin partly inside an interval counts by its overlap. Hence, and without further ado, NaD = 3.5 angstrom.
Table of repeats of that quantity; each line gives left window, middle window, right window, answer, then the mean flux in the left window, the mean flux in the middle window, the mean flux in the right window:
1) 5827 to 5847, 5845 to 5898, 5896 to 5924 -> 3.4 angstrom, 0.973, 0.874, 0.885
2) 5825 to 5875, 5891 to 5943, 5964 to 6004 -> 3.0 angstrom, 0.944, 0.885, 0.936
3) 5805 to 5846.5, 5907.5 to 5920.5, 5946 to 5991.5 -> 0.5 angstrom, 0.977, 0.916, 0.936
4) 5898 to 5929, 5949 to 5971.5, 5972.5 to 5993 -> -0.4 angstrom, 0.897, 0.939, 0.933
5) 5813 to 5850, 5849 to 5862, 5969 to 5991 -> 0.7 angstrom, 0.976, 0.916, 0.939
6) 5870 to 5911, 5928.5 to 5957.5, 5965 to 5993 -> -0.8 angstrom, 0.843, 0.925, 0.939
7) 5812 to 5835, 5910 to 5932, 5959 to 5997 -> 0.8 angstrom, 0.982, 0.918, 0.94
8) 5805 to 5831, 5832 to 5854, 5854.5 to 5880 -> -0.5 angstrom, 0.977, 0.965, 0.91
